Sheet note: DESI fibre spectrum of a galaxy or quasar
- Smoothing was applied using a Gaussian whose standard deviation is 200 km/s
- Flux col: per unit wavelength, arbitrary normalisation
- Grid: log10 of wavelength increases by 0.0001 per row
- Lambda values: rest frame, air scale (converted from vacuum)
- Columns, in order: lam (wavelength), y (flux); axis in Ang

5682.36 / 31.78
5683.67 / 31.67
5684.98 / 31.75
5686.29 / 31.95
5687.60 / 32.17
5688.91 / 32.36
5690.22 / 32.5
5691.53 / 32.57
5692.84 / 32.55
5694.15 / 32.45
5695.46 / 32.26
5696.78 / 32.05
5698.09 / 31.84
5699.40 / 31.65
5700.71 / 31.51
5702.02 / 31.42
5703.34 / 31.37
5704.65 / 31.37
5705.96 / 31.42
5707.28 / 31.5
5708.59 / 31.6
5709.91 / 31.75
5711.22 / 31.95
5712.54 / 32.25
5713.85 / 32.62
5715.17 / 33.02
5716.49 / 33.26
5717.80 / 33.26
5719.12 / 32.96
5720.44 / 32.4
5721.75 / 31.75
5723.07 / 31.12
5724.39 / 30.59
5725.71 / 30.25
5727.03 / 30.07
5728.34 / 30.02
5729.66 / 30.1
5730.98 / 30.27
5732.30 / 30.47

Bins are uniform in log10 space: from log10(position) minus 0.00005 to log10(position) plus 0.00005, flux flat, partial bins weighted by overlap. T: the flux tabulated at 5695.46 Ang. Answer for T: 32.26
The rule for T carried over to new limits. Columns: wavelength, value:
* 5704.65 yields 31.37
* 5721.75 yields 31.75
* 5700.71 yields 31.51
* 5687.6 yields 32.17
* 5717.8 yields 33.26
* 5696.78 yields 32.05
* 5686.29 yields 31.95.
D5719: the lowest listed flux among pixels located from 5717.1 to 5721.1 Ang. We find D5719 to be 32.4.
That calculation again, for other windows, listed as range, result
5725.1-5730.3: 30.02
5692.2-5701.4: 31.51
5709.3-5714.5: 31.75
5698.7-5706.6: 31.37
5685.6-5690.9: 31.95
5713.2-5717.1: 32.62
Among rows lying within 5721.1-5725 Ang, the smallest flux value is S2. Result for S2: 30.59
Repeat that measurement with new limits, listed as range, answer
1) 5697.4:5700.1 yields 31.65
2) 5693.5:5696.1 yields 32.26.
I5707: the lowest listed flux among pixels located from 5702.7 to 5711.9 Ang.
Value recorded 31.37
